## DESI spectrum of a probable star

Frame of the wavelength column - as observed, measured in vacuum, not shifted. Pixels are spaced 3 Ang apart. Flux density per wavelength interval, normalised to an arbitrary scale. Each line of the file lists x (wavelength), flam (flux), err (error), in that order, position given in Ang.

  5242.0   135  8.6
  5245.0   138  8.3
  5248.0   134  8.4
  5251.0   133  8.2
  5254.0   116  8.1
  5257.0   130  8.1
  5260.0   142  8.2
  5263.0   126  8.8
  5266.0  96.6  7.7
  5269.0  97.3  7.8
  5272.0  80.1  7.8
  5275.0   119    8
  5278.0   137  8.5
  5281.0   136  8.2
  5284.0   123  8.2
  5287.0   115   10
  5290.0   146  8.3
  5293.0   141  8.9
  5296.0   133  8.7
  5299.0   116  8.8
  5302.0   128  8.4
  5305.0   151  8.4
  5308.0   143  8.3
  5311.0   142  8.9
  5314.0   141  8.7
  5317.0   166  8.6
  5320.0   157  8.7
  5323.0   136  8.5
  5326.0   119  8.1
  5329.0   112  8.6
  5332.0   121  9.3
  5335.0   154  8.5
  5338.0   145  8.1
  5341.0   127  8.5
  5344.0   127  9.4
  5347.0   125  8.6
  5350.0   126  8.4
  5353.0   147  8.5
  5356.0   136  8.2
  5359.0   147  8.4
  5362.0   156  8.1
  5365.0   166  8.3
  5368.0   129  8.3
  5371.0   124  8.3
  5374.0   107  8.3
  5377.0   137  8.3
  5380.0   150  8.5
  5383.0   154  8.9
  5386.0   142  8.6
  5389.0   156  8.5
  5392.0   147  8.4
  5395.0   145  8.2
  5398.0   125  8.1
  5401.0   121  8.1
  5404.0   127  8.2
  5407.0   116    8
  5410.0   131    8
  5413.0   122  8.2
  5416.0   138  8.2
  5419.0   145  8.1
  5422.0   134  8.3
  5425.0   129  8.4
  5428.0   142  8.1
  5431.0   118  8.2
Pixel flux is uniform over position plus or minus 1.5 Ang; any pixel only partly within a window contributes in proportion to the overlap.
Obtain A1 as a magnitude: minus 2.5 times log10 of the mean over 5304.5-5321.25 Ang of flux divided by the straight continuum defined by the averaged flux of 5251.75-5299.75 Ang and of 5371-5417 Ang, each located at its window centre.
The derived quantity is -0.19 mag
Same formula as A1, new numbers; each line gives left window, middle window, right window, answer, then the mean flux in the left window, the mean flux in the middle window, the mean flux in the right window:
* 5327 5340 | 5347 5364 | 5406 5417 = -0.09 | 132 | 142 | 127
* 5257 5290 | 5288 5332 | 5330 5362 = -0.08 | 119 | 137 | 136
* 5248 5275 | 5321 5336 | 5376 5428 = -0.02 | 116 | 128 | 137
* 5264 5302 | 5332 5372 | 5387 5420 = -0.09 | 120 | 139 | 134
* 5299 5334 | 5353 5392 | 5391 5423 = -0.07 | 137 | 142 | 132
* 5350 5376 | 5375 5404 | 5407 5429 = -0.04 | 138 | 141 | 133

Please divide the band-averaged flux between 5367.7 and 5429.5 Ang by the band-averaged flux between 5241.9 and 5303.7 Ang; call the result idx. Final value 1.08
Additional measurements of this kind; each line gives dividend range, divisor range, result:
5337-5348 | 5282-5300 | 1.01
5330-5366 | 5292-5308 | 1.03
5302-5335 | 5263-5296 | 1.16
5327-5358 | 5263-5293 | 1.12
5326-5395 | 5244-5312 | 1.09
